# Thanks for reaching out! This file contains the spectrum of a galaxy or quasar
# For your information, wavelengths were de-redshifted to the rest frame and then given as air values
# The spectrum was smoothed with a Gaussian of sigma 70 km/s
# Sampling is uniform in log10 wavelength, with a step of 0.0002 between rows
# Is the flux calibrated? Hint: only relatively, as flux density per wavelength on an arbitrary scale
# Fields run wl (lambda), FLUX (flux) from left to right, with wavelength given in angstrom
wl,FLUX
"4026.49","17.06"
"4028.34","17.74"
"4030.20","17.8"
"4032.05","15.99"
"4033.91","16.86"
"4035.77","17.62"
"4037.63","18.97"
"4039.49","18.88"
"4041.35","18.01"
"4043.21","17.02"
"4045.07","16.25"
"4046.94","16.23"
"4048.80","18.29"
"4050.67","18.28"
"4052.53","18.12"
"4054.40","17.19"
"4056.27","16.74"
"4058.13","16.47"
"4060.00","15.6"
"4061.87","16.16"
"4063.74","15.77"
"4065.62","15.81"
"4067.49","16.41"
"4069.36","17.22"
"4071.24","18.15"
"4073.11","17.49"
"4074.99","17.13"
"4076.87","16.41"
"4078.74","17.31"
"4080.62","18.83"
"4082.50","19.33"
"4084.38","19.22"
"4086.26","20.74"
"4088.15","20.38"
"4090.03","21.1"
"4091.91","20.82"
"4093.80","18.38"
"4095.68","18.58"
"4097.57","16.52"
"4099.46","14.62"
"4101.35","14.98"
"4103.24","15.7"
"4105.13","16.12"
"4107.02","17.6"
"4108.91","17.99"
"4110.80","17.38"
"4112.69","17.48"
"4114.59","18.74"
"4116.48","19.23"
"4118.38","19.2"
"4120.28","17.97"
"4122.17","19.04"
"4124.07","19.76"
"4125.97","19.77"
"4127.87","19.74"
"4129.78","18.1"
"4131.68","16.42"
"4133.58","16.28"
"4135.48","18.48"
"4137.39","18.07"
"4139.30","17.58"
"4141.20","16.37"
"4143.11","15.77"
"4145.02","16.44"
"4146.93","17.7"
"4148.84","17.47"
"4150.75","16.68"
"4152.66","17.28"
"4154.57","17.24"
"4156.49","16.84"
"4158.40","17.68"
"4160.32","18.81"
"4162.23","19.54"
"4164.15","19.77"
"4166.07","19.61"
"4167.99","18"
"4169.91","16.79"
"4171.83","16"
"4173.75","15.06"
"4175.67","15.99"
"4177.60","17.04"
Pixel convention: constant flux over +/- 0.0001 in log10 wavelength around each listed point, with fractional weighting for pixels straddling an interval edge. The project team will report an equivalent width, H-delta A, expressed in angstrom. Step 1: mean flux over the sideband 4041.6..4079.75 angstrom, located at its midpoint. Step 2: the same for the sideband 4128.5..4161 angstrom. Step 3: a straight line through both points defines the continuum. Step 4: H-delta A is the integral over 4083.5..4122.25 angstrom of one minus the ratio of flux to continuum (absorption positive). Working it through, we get -2.4 angstrom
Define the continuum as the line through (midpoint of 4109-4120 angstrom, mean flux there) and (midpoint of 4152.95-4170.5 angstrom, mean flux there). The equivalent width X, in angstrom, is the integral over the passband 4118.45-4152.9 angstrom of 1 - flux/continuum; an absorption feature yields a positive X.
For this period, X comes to 1.0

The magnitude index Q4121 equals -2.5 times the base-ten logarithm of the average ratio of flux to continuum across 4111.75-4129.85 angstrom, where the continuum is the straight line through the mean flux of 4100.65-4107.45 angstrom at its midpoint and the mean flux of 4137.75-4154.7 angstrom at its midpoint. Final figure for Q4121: -0.156 mag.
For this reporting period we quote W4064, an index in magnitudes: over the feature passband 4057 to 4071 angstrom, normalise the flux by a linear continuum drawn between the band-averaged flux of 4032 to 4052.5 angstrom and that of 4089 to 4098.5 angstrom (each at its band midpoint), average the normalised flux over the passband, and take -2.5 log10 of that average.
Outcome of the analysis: 0.120 mag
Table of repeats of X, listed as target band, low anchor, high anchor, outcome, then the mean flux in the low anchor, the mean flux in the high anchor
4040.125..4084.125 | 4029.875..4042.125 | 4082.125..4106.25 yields 1.8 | 17.7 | 18.2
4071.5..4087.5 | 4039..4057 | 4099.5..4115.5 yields -1.1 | 17.5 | 16.9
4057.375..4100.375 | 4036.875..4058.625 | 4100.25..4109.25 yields -2.3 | 17.6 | 16.3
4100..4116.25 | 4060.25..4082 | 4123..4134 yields 0.8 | 17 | 18.4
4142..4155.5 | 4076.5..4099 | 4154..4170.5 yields 1.1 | 18.9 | 18.3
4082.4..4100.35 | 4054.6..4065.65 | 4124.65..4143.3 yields -2.3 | 16.2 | 17.8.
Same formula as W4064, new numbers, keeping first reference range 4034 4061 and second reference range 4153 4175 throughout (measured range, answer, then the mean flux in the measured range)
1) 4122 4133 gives -0.065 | 18.7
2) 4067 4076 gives 0.009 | 17.3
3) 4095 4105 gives 0.099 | 16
